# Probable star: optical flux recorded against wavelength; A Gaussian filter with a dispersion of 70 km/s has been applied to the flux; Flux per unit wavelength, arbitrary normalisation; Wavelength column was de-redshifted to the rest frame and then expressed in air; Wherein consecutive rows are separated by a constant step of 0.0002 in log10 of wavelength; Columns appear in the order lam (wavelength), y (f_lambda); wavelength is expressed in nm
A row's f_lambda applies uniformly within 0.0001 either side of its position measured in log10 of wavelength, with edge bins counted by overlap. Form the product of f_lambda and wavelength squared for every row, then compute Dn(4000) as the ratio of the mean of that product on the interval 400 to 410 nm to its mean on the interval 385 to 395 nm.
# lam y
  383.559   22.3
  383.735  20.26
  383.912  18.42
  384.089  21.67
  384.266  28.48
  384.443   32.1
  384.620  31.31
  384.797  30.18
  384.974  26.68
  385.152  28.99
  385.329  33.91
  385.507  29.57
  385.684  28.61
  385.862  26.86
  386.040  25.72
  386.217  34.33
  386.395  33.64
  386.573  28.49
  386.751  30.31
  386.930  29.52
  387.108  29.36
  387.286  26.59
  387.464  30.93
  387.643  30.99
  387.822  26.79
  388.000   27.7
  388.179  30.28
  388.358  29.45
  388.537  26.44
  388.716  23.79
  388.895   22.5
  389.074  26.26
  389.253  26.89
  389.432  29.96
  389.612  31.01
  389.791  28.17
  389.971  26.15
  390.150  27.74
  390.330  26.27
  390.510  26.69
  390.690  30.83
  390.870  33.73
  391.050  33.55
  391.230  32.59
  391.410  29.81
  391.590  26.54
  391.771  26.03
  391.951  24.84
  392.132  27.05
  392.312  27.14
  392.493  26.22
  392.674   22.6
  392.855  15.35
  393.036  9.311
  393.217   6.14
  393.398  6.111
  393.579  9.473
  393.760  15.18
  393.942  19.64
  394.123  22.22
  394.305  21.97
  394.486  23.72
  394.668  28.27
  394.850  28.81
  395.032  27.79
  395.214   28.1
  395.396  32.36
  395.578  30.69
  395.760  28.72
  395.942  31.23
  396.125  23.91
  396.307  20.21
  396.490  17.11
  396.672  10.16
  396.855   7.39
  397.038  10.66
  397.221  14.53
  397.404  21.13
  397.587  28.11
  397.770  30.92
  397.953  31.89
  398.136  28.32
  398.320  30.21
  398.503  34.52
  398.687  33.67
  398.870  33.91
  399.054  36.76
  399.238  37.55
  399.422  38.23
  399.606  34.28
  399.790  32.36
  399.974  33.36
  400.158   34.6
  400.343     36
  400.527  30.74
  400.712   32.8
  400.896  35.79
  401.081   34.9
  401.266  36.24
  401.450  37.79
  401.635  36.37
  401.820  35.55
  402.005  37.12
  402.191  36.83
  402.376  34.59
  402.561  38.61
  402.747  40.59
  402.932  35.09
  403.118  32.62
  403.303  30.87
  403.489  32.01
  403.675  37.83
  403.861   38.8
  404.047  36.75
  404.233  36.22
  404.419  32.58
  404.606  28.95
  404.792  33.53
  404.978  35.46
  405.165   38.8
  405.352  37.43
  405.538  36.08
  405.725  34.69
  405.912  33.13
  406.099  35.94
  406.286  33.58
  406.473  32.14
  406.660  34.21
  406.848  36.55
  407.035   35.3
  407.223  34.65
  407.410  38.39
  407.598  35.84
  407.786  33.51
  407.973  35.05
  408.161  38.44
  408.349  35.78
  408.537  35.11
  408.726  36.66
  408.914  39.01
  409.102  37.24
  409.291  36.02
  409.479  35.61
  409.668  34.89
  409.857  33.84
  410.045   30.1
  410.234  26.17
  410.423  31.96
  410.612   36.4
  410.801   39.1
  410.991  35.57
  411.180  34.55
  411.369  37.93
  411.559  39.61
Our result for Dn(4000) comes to 1.5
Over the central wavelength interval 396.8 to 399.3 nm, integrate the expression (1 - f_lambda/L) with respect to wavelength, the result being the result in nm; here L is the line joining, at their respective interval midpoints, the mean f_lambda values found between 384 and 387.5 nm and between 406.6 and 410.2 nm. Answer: 0.41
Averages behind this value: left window 29.3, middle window 27.3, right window 35.4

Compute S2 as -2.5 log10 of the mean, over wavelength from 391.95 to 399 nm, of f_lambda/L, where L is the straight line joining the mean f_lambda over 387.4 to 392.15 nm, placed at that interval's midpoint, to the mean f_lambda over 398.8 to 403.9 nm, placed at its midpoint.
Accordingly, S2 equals 0.36 mag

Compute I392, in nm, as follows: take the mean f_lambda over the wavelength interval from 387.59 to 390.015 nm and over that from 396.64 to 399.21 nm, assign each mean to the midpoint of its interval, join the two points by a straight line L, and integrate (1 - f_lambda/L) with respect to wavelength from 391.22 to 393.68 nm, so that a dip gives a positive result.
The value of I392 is 0.612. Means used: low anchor 27.6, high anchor 25.8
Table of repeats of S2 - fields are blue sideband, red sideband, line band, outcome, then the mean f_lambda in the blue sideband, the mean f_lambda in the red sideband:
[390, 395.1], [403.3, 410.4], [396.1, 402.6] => -0.04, 23.4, 34.9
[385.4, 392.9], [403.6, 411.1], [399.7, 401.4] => -0.05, 28.1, 35.2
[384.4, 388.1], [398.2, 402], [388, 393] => 0.15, 29.6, 34.8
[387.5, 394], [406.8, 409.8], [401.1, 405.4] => -0.09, 24.8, 36.1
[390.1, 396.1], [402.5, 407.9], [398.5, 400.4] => -0.17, 24.4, 35.2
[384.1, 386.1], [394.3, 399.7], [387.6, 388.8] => 0.03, 29.1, 26.9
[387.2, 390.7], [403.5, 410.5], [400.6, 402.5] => -0.09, 27.7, 35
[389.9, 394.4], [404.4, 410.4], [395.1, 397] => 0.14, 22.9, 34.8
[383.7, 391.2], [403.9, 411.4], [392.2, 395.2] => 0.48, 28.5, 35.1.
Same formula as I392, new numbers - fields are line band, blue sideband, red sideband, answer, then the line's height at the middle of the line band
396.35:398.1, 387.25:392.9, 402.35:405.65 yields 0.68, 31.6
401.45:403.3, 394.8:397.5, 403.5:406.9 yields -0.31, 31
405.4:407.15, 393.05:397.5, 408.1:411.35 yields -0.18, 31.5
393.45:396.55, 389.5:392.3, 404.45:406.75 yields 0.65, 30.3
